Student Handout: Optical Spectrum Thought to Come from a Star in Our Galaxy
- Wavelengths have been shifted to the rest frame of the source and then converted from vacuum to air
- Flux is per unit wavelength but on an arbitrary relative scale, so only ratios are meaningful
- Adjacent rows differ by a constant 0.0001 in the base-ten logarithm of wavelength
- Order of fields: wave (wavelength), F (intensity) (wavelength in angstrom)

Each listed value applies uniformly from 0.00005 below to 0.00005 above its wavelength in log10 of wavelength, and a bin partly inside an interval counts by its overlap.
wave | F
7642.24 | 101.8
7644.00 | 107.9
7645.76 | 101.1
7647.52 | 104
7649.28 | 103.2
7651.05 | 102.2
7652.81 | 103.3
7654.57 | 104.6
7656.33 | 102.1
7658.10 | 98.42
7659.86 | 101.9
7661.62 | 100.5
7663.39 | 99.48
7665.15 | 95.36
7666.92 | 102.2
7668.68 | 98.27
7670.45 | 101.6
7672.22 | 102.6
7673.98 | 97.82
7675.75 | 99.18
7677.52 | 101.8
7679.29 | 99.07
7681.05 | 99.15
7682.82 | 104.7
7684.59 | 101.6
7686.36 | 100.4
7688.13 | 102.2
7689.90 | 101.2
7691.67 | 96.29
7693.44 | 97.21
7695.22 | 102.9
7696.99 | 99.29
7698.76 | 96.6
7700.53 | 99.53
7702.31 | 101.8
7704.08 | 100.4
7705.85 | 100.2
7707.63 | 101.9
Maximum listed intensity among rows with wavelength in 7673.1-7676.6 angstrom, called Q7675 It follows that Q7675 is 99.18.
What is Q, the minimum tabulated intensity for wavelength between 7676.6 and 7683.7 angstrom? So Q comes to 99.07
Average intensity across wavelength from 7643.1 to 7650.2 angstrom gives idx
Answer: 104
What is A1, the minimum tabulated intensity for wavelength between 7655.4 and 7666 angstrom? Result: 95.36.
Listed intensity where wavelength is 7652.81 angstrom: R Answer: 103.3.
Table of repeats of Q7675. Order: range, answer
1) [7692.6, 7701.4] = 102.9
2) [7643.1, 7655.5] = 107.9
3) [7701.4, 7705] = 101.8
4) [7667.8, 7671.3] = 101.6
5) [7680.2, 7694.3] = 104.7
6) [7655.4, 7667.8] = 102.2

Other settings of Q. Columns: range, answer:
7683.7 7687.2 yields 100.4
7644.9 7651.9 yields 101.1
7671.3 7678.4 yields 97.82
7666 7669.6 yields 98.27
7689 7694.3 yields 96.29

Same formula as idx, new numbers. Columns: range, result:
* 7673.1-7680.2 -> 99.5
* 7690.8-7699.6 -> 98.4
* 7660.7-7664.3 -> 100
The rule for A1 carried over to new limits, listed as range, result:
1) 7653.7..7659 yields 98.42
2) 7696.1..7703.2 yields 96.6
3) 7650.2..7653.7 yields 102.2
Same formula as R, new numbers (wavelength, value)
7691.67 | 96.29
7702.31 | 101.8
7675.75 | 99.18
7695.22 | 102.9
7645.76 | 101.1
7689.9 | 101.2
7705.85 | 100.2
